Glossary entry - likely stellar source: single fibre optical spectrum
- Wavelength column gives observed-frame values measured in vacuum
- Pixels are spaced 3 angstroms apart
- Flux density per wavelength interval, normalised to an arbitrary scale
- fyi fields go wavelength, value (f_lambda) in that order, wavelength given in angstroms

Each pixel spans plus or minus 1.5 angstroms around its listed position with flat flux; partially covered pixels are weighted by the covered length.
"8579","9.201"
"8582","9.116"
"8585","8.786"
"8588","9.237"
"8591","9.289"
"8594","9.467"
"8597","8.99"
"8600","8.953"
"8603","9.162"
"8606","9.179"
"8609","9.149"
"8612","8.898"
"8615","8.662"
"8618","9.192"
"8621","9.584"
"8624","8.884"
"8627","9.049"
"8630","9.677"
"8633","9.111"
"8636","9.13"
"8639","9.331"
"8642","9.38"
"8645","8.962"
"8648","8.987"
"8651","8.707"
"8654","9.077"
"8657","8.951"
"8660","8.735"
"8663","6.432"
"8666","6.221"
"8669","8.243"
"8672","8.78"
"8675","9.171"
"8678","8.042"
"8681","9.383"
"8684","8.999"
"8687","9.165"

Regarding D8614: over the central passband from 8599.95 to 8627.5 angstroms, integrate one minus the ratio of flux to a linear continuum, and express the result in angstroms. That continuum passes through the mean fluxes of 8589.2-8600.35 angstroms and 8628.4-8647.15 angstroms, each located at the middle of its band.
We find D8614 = 0.4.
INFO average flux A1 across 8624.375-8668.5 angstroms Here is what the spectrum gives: 8.69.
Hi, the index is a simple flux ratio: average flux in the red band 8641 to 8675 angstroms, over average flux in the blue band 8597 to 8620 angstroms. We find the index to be 0.9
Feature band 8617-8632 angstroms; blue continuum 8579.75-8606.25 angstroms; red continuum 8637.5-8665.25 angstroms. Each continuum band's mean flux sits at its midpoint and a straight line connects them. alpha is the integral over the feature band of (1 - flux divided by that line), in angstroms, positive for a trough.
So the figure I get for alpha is -0.7 angstroms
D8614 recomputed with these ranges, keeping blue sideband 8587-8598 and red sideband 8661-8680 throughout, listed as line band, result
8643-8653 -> -0.78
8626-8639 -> -1.08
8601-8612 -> -0.13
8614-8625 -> -0.41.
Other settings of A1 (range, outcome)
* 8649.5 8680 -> 8.25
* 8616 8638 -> 9.22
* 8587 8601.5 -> 9.19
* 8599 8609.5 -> 9.11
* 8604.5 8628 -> 9.08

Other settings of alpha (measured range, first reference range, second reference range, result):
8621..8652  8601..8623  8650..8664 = -1.4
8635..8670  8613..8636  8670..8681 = 1.7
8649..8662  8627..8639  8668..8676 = 0.3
